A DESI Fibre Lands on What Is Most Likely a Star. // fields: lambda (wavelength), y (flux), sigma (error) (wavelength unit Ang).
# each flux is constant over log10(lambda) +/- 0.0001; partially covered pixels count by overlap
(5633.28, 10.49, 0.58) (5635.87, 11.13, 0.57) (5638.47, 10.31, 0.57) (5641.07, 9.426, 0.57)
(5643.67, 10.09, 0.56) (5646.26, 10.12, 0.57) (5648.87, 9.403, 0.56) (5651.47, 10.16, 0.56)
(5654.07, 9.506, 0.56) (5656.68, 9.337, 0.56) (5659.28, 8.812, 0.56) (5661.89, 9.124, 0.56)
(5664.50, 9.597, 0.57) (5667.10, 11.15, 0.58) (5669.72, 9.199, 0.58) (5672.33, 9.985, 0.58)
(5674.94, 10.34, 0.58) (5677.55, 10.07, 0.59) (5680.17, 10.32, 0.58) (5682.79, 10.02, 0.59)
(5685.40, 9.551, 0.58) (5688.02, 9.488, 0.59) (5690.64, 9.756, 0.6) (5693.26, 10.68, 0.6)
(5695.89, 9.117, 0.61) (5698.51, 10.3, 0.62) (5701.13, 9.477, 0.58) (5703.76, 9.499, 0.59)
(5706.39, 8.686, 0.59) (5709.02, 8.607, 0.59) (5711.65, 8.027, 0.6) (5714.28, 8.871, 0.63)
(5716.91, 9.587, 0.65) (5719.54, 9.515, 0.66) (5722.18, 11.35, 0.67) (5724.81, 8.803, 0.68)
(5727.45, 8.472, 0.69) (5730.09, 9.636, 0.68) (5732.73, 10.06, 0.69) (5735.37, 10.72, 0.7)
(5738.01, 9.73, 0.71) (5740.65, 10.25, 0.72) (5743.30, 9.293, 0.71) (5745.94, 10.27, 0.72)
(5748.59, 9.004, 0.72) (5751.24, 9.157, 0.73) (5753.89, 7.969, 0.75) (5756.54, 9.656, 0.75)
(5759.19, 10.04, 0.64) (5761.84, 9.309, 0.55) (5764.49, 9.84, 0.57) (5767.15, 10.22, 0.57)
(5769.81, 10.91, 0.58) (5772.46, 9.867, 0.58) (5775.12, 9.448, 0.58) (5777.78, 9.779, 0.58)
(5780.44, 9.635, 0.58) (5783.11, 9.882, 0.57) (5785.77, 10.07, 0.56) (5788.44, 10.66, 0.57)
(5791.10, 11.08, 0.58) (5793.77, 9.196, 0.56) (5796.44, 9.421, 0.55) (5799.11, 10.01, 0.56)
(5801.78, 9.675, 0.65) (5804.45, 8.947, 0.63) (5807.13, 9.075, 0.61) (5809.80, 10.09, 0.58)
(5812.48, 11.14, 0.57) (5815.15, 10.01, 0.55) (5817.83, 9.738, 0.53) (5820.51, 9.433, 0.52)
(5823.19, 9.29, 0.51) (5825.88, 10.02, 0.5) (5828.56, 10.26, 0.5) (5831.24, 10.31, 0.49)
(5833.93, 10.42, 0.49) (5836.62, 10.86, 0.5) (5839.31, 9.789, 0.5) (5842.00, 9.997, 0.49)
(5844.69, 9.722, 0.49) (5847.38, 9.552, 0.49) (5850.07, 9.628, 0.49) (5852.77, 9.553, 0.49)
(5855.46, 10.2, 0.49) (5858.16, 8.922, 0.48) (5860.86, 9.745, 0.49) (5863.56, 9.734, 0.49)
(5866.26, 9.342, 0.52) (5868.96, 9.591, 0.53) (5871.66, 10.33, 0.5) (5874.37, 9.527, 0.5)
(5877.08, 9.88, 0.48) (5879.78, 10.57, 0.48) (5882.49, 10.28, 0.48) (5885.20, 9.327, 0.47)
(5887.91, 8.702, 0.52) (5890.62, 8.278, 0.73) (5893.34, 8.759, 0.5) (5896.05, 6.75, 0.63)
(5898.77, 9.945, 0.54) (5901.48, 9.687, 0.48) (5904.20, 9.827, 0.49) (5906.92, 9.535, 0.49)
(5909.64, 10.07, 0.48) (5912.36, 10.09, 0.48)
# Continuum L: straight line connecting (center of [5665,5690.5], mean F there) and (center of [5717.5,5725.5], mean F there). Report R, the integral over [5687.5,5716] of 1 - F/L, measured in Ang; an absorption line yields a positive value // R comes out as 1.9 Ang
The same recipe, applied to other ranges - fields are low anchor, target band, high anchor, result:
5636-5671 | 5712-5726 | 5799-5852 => 0.4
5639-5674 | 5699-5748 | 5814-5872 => 1.3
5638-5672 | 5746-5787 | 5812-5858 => 0.8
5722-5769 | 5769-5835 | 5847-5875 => -1.9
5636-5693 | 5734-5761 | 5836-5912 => 0.4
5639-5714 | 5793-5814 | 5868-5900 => -0.6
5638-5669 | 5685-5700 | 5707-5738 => -0.4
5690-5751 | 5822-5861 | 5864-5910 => -1.8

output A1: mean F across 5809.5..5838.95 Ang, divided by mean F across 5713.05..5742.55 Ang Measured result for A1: 1.04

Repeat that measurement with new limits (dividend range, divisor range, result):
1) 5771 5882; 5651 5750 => 1.02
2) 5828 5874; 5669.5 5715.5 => 1.03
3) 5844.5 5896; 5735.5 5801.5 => 0.97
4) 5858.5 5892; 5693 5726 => 1.02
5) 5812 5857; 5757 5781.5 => 1.01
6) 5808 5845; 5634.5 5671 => 1.03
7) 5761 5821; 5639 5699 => 1.01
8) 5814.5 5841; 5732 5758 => 1.04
